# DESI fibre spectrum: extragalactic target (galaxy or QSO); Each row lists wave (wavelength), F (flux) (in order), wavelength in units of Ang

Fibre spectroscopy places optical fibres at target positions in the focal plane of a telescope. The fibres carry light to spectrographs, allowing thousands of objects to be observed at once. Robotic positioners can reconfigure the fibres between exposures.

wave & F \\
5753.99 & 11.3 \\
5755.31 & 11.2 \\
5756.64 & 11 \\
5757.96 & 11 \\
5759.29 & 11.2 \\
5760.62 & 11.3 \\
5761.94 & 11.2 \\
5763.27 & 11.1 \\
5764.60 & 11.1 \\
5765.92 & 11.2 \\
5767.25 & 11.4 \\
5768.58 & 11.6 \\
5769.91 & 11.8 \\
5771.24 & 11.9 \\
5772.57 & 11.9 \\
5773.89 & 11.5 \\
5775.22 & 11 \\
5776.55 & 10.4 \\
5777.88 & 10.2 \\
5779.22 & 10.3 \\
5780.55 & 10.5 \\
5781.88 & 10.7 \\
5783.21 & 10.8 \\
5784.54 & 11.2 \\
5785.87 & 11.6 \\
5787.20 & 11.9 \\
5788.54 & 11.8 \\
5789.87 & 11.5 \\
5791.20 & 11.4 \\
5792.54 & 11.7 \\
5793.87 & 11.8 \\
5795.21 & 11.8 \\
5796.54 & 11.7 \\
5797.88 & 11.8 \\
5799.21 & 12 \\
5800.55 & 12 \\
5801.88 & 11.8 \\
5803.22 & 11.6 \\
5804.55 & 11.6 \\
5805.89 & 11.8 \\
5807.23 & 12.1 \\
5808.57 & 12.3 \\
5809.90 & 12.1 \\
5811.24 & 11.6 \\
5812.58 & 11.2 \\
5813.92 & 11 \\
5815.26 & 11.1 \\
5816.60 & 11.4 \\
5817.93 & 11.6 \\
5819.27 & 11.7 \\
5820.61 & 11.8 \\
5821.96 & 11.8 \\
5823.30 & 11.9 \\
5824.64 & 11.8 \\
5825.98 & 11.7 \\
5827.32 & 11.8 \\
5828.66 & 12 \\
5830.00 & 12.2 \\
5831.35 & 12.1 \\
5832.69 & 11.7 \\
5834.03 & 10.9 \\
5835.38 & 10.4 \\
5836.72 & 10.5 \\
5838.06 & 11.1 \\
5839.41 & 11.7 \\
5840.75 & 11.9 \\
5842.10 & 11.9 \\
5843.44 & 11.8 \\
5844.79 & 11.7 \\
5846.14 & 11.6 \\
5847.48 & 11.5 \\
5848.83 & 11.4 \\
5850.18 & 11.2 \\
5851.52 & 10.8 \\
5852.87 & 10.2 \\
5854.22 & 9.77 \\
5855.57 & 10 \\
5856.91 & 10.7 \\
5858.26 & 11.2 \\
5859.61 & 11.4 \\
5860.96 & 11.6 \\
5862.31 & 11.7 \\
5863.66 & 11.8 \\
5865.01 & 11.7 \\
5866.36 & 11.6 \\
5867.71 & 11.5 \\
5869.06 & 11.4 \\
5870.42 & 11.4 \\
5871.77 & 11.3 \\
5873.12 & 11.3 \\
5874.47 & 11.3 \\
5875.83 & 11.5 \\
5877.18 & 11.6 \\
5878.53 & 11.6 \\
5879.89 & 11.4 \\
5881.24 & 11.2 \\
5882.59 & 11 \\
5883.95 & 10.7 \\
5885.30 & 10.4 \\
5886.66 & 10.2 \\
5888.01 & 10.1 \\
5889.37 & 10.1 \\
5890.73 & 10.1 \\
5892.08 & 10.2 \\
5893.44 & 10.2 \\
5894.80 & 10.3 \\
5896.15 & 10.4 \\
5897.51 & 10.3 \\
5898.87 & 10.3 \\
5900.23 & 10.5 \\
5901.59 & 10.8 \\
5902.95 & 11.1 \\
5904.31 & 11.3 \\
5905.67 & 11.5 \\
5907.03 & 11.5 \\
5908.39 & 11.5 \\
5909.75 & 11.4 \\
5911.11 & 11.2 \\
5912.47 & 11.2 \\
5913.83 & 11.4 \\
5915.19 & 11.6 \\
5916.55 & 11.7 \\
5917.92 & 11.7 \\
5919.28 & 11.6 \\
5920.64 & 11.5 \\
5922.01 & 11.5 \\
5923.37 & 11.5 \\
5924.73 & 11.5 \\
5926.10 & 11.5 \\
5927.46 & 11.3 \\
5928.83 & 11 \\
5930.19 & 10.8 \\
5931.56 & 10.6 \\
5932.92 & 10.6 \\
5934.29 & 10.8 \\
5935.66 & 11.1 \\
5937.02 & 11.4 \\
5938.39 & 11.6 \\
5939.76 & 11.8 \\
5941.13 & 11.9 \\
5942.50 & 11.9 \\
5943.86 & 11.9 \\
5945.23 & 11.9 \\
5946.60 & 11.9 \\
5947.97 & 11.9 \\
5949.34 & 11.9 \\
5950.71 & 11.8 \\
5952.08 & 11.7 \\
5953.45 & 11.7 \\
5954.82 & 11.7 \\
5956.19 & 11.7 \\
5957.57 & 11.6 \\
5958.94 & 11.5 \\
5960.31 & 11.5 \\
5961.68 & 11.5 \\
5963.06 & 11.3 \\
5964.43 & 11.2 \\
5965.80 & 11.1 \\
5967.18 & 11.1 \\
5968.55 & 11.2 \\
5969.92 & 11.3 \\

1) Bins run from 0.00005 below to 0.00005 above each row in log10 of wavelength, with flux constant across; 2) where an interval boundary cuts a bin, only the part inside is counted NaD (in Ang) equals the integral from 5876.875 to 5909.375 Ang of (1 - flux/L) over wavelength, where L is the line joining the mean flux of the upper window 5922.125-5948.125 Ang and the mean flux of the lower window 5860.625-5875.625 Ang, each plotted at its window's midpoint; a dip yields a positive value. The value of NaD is 2.01 Ang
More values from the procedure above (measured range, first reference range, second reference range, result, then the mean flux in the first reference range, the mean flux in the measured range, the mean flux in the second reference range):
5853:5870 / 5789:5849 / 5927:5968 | 0.6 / 11.6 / 11.2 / 11.5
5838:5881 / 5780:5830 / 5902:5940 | 0.6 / 11.6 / 11.3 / 11.3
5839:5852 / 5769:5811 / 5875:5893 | -0.6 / 11.5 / 11.6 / 10.8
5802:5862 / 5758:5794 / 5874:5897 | -2.5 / 11.2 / 11.4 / 10.7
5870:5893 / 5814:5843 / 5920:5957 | 1.3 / 11.6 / 10.9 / 11.5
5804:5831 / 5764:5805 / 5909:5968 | -0.7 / 11.4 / 11.7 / 11.5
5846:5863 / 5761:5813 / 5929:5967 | 0.7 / 11.5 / 11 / 11.5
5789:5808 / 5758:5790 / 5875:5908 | -1.1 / 11.2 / 11.8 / 10.8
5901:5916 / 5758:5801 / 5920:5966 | 0.2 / 11.3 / 11.3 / 11.5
